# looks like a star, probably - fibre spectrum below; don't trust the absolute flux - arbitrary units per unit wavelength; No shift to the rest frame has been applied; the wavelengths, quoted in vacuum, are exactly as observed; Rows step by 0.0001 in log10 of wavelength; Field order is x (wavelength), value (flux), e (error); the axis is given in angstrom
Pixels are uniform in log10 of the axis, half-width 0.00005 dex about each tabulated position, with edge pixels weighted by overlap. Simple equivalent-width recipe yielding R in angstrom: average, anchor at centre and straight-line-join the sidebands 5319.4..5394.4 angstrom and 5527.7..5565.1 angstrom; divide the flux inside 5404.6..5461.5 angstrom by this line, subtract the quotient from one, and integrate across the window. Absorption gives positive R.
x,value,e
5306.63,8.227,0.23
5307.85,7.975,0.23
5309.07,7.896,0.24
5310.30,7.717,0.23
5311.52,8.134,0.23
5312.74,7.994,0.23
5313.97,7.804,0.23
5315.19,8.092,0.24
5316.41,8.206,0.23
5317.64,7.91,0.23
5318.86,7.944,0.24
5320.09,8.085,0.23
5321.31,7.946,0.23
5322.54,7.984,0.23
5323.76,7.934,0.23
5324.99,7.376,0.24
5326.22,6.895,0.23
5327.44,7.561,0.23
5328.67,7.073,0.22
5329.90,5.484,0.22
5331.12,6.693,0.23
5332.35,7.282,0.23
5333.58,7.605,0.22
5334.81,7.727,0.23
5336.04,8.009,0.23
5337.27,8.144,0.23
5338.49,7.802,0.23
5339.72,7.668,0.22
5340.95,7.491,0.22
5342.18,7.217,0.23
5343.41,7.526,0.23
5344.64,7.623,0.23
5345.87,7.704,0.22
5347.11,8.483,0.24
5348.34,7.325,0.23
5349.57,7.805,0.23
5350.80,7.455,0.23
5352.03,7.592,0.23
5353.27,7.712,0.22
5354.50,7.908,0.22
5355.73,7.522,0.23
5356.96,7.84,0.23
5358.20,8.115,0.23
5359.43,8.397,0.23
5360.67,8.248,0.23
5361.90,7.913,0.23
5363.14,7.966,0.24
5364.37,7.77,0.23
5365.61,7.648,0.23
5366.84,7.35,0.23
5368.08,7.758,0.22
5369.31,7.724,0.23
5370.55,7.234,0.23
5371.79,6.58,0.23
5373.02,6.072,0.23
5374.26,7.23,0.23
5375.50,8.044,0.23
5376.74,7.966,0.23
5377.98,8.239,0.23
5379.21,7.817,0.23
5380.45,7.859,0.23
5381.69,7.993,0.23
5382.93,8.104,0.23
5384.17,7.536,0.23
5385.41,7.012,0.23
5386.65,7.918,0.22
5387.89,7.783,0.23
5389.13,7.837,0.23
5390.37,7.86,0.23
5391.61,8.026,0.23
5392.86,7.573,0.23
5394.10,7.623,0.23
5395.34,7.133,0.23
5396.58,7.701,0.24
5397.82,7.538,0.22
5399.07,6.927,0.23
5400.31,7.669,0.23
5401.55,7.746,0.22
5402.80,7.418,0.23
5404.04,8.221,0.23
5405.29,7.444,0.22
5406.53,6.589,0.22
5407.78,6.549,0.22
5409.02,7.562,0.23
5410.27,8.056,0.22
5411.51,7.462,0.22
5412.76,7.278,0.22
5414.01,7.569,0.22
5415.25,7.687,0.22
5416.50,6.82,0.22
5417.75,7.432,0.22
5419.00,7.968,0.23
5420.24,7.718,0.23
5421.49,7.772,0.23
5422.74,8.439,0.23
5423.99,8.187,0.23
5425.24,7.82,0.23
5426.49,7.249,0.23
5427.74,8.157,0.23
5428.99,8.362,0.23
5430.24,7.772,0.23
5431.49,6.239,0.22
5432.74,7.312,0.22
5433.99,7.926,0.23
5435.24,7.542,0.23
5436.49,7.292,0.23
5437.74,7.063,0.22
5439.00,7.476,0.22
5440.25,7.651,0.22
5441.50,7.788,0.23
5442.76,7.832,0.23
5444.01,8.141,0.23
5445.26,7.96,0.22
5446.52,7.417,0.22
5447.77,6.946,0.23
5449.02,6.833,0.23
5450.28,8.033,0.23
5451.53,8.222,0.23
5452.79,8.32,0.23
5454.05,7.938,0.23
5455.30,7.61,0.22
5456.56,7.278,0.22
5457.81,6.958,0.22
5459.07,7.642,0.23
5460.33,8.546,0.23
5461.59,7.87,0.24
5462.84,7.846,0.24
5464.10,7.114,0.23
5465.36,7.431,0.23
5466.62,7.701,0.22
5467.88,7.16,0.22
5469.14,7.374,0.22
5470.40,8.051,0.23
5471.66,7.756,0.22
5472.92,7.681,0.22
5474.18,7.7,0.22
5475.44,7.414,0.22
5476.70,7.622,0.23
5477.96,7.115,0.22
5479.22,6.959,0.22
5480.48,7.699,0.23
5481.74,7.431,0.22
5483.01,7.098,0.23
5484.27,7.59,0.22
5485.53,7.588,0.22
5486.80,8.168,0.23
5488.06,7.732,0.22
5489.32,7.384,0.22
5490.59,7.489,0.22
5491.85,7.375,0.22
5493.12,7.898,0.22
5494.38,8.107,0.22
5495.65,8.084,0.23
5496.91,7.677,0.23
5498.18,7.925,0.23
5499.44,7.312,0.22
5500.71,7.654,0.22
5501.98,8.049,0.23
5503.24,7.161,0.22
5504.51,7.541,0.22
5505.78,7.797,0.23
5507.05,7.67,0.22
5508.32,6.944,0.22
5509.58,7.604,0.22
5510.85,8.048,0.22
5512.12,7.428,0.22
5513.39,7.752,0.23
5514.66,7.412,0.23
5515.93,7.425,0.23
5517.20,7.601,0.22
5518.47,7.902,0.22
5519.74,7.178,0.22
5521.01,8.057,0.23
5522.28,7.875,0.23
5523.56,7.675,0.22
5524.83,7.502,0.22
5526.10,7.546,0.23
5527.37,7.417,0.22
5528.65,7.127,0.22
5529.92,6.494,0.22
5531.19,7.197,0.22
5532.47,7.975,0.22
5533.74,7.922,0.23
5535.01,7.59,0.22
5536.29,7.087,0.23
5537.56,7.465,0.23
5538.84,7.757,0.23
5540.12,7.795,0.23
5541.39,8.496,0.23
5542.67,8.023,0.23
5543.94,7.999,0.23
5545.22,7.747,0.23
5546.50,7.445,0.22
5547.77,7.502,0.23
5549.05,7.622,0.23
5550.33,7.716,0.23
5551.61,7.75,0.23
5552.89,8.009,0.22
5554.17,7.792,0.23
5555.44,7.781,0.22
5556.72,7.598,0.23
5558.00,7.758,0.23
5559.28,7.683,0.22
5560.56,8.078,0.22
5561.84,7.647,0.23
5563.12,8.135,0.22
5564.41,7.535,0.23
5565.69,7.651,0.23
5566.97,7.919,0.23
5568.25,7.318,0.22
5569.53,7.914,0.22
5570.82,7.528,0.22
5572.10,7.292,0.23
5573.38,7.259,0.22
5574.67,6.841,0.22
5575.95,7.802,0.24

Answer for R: 0.4 angstrom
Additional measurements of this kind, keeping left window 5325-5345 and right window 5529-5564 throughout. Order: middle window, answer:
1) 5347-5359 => -0.59 angstrom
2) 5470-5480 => 0.08 angstrom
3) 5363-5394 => -0.83 angstrom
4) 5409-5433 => -0.48 angstrom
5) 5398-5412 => 0.09 angstrom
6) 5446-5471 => -0.18 angstrom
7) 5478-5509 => 0.11 angstrom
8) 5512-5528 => 0.11 angstrom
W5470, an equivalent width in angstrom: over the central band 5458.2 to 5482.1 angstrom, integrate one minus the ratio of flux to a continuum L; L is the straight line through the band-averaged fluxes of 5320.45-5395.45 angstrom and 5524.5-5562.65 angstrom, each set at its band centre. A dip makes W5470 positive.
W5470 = 0.2 angstrom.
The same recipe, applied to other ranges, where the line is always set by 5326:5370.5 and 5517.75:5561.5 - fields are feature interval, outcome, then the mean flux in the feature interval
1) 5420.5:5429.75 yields -0.4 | 7.98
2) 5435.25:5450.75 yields 0.2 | 7.53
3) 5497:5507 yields 0.0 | 7.63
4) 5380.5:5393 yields -0.2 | 7.77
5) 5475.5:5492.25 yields 0.4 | 7.48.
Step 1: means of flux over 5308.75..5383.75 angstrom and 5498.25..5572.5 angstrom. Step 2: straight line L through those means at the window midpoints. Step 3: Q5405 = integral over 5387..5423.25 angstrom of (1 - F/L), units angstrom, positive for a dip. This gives 0.5 angstrom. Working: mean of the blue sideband 7.67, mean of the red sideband 7.64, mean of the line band 7.57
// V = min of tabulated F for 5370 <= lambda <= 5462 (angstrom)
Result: 6.072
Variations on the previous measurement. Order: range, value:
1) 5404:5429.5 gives 6.549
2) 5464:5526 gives 6.944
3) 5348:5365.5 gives 7.325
